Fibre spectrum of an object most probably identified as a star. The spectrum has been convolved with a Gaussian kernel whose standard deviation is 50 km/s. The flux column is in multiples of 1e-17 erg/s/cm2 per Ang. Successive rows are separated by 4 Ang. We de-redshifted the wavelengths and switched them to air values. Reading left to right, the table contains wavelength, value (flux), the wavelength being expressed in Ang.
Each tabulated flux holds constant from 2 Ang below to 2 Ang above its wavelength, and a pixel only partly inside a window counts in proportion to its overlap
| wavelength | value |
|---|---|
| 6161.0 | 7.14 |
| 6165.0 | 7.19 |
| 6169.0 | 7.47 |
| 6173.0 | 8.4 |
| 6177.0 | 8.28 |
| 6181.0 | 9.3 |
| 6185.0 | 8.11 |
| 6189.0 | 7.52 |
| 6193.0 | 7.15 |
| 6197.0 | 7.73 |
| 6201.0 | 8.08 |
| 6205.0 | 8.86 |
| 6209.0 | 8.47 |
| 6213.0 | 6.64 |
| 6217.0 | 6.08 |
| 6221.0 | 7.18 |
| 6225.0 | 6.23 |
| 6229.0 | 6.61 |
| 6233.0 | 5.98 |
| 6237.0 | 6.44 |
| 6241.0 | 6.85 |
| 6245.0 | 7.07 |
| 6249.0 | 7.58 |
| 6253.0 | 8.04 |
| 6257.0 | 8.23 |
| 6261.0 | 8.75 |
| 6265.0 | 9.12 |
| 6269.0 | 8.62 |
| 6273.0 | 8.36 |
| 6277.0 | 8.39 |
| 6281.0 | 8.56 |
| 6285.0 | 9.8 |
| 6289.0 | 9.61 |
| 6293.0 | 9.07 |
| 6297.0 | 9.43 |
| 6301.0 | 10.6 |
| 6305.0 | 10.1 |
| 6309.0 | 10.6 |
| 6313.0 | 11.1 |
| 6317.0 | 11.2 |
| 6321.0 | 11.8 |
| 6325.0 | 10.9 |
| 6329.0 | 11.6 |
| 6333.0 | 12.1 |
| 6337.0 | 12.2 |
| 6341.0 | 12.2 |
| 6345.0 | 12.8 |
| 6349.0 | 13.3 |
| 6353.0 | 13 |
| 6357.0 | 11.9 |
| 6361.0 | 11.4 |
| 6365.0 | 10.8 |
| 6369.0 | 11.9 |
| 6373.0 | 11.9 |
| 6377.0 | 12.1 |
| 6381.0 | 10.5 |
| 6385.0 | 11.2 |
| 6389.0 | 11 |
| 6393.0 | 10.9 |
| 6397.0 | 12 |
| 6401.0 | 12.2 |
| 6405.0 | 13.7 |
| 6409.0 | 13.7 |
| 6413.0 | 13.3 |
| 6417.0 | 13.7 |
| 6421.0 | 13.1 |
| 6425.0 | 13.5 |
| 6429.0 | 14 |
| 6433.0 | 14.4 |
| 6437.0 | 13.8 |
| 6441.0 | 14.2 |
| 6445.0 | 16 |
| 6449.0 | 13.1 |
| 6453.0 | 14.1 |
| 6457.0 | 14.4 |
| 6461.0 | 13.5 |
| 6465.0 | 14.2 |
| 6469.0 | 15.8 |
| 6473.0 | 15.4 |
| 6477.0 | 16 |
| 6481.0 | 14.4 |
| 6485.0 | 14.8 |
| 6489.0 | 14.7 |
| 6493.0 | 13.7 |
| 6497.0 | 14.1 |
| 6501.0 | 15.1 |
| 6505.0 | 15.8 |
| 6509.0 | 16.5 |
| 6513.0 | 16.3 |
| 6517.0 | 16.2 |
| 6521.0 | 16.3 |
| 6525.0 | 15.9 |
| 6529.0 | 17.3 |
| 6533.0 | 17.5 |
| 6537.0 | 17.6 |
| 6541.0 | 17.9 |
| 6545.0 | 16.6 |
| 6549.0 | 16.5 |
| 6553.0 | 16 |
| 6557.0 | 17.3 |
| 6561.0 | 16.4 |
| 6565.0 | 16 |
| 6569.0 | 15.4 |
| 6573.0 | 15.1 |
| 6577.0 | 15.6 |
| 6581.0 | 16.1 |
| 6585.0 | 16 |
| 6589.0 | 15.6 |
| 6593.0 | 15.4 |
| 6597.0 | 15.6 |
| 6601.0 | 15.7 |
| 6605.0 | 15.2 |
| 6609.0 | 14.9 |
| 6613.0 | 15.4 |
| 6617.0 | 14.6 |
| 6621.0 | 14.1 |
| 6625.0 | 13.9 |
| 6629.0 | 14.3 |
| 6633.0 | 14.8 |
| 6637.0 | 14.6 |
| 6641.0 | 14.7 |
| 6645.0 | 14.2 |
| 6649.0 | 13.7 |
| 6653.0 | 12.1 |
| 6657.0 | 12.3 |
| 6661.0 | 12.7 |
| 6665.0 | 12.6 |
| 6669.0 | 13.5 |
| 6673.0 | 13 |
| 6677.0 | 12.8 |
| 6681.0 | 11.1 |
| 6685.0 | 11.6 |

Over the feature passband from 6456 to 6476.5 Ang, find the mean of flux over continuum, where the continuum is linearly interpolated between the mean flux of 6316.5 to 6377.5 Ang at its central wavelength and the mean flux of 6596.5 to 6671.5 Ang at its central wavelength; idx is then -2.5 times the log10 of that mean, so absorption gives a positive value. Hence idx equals -0.15 mag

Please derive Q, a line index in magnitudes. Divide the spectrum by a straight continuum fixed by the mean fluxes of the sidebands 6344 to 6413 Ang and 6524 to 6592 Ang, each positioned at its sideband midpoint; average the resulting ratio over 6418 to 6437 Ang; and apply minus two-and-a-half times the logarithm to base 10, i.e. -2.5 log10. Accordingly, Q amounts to -0.04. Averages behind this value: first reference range 12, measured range 13.8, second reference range 16.4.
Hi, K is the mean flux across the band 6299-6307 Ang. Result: 10.3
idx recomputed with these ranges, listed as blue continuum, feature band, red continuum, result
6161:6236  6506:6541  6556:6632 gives -0.197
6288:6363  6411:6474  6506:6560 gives 0.019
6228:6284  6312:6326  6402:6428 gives -0.126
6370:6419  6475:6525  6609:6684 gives -0.200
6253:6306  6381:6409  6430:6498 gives 0.055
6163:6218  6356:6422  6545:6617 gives -0.017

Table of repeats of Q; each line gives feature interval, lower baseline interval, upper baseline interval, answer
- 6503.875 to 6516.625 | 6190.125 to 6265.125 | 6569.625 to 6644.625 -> -0.23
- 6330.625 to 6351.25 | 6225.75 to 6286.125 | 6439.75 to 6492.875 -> -0.18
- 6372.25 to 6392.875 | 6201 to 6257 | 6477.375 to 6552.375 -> 0.06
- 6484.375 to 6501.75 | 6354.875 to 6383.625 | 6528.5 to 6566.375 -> 0.06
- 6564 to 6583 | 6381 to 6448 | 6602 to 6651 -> -0.10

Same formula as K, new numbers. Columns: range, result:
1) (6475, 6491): 15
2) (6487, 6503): 14.4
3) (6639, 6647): 14.4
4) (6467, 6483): 15.4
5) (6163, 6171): 7.33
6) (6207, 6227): 6.92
